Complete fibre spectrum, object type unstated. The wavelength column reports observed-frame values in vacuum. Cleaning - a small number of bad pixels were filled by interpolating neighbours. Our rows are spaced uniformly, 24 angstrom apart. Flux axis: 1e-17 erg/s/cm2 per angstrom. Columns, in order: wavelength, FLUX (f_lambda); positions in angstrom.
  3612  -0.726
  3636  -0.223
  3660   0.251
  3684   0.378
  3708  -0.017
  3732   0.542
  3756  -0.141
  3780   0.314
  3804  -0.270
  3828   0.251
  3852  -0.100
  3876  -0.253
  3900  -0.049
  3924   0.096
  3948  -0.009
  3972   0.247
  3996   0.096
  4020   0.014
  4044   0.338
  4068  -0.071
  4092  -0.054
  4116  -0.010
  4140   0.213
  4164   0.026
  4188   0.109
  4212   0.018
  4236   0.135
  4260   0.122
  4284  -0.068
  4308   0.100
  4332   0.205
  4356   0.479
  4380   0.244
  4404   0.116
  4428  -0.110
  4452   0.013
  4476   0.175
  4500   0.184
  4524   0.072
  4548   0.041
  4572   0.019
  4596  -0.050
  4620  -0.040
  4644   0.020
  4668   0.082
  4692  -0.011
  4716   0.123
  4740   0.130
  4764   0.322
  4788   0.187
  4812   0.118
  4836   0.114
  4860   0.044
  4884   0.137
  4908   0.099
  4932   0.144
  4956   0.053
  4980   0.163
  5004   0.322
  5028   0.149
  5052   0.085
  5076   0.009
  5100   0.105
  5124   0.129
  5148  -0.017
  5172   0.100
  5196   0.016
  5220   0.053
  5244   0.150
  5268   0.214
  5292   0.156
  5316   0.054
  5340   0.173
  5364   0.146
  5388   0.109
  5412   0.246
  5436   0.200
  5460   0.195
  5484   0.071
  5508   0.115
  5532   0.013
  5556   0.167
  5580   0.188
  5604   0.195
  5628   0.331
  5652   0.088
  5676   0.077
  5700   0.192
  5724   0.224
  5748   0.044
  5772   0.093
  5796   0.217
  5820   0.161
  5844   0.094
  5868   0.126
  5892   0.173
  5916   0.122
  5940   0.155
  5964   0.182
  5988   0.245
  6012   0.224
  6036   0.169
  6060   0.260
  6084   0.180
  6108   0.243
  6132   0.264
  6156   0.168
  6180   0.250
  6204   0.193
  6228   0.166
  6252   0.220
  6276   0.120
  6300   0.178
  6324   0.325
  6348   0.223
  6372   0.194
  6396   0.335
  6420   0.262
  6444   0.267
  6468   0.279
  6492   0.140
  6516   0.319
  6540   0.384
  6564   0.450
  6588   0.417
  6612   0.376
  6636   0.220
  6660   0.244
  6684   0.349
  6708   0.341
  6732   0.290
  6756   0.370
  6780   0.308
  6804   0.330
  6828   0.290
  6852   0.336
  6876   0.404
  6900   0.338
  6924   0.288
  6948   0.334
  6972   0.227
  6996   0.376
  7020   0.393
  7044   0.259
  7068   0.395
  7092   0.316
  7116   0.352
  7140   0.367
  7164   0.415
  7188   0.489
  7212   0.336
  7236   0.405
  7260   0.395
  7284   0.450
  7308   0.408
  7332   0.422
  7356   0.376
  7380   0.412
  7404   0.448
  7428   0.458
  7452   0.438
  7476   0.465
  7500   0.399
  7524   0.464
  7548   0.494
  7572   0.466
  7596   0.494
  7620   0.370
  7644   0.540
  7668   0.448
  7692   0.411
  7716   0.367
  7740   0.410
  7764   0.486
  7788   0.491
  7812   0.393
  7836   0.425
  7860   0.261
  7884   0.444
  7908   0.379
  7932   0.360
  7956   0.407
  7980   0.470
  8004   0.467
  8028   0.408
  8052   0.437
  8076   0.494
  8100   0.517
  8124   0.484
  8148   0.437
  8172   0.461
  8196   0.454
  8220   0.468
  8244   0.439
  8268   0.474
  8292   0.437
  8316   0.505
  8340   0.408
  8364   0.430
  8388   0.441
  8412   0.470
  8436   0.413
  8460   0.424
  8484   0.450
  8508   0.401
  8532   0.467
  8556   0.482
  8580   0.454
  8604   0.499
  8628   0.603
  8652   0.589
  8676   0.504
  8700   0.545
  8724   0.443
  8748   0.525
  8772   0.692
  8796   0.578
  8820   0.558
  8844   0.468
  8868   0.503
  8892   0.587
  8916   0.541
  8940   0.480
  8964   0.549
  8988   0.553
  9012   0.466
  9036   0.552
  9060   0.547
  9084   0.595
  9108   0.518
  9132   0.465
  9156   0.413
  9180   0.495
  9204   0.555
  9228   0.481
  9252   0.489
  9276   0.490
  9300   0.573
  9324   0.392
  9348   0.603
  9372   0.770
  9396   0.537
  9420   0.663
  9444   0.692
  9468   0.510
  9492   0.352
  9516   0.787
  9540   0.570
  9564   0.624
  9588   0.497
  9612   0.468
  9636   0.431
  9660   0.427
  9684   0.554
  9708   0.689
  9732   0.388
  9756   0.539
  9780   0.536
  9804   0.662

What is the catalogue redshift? 0.63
